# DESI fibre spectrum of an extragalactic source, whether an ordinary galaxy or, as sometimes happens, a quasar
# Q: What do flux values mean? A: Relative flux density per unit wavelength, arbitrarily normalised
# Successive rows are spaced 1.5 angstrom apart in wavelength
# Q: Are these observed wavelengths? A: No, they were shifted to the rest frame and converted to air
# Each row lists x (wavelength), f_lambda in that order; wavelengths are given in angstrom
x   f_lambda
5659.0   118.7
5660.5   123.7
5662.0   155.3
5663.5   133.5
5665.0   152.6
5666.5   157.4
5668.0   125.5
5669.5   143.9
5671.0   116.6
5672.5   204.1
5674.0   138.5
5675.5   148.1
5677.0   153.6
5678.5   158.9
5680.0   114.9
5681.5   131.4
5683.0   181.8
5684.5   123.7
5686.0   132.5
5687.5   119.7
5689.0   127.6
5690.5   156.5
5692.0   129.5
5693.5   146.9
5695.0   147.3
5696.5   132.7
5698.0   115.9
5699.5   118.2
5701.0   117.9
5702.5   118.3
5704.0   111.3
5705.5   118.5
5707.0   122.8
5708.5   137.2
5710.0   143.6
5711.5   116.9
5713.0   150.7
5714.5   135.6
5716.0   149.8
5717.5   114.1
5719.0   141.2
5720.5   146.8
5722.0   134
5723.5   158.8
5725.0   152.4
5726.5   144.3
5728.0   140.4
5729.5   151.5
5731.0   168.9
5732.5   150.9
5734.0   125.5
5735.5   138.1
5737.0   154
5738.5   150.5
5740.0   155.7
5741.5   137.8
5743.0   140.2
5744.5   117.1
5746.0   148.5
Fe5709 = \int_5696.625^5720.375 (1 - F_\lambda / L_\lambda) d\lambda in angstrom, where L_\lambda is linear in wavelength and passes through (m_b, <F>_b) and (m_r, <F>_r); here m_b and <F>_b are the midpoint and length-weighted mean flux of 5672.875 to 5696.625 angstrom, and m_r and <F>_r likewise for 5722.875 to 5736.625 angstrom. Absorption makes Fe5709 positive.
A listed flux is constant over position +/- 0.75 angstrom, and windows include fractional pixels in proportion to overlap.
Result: 2.8 angstrom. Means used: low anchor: 141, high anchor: 148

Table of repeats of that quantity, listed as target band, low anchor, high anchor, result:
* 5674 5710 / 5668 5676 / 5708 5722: 2.4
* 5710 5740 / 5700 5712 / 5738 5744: -2.0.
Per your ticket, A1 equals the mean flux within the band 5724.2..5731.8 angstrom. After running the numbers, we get 152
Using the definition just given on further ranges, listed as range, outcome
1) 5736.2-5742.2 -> 150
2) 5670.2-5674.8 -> 153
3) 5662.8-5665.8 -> 143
